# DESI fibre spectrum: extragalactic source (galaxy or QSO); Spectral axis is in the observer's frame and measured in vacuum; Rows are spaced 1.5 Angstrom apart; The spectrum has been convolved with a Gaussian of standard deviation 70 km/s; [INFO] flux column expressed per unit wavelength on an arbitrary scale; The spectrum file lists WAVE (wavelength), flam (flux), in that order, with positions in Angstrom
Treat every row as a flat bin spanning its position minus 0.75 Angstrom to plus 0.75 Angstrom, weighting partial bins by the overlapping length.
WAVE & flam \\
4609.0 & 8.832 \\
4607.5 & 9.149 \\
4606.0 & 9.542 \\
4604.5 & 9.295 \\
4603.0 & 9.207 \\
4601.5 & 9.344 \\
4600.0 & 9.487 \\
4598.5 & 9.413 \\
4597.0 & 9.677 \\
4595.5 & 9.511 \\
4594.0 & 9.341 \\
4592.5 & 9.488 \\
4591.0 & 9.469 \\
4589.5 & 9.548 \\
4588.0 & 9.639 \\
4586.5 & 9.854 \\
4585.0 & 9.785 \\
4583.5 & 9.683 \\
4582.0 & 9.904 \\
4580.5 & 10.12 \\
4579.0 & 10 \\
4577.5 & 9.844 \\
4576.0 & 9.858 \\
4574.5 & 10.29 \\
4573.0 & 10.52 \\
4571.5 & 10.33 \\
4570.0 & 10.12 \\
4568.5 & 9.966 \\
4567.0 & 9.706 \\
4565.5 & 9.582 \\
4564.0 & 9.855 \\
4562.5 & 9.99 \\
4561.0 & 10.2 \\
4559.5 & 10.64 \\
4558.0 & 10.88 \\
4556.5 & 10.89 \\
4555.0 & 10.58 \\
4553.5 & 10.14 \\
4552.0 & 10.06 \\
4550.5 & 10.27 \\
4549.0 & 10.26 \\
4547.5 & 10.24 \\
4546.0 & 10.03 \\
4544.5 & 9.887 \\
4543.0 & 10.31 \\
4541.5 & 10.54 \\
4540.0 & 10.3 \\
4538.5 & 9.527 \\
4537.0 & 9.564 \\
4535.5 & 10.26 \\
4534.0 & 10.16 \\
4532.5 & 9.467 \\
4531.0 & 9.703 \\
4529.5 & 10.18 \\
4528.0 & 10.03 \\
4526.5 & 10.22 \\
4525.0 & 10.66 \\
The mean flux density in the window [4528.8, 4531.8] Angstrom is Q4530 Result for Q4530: 9.93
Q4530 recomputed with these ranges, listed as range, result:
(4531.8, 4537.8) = 9.86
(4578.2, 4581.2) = 10.1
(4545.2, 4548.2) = 10.1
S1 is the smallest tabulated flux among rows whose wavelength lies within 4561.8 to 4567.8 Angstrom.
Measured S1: 9.582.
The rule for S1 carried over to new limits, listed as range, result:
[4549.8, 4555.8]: 10.06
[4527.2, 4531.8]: 9.703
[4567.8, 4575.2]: 9.966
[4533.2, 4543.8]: 9.527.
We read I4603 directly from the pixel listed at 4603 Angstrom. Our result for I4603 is 9.207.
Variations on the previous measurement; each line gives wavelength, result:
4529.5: 10.18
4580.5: 10.12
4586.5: 9.854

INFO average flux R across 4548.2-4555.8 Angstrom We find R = 10.3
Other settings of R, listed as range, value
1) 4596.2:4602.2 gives 9.48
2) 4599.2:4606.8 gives 9.37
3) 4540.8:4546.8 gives 10.2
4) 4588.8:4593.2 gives 9.5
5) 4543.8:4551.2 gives 10.1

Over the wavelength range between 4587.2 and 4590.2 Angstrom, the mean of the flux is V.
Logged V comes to 9.6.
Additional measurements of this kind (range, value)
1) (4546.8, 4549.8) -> 10.3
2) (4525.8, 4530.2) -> 10.1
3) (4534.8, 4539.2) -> 9.78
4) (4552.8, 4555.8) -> 10.4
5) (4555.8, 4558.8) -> 10.9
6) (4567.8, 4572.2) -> 10.1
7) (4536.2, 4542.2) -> 9.98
